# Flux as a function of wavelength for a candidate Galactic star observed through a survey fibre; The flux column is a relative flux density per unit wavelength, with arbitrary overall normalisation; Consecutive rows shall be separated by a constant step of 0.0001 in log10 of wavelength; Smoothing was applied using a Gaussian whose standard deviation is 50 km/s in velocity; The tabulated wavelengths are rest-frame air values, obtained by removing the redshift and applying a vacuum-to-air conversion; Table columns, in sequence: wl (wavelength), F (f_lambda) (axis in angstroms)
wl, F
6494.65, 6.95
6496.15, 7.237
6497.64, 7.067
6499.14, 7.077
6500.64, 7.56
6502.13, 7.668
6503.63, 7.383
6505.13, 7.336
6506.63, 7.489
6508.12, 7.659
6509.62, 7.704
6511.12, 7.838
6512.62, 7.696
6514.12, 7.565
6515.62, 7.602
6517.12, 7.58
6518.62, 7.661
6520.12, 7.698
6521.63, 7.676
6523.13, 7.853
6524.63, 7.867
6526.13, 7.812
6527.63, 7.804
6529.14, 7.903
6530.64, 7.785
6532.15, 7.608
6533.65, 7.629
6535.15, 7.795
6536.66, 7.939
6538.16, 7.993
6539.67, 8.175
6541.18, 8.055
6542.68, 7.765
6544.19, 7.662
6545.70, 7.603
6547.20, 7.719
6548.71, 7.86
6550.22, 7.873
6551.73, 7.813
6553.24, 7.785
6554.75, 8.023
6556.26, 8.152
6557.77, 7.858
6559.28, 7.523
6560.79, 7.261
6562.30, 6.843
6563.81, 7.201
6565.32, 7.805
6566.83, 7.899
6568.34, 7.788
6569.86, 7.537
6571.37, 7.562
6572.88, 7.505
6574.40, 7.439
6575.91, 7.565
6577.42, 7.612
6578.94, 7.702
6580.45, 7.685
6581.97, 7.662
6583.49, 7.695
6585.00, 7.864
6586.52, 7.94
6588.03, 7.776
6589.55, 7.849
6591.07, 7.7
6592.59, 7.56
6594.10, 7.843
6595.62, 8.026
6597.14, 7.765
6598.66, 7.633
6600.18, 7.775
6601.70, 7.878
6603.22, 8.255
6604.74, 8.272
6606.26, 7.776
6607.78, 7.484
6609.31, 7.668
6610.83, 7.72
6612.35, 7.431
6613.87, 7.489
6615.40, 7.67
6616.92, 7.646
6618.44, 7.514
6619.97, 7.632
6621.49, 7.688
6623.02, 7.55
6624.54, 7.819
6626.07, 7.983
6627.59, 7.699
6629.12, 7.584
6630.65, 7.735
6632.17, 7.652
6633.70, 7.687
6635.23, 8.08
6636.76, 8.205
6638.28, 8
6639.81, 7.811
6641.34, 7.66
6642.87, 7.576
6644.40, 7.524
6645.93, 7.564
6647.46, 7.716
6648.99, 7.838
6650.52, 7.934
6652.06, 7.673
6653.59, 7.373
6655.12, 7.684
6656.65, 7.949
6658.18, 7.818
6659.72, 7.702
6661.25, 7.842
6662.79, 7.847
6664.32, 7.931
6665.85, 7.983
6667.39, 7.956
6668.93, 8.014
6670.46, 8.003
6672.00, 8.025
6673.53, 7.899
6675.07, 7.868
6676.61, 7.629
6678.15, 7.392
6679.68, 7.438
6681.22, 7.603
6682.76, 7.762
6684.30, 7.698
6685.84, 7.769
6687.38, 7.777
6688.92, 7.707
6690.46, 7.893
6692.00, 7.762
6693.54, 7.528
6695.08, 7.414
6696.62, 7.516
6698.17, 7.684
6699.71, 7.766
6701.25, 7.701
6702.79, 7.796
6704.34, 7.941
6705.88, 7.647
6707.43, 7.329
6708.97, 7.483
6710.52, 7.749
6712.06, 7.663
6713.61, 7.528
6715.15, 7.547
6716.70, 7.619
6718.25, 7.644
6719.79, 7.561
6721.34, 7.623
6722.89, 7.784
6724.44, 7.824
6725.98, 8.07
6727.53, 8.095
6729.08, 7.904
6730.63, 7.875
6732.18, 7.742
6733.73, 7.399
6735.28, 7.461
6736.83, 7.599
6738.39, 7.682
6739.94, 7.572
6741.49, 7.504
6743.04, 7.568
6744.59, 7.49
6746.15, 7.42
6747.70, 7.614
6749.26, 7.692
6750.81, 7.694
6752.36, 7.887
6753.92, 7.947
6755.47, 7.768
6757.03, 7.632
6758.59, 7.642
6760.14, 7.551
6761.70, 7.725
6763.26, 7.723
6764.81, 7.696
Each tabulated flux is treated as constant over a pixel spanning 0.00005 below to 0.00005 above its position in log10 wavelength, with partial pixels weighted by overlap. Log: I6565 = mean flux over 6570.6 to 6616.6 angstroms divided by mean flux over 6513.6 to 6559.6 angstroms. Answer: 1.0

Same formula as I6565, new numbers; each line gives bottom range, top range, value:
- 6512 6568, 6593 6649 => 1.00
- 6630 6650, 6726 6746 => 0.99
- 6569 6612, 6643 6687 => 1.00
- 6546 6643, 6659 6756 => 1.00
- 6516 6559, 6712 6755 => 0.98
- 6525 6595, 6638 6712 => 1.00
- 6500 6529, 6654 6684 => 1.02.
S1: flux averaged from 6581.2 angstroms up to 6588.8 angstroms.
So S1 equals 7.78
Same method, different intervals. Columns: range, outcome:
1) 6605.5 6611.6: 7.66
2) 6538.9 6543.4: 8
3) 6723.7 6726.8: 7.97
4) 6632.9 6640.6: 7.95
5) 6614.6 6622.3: 7.62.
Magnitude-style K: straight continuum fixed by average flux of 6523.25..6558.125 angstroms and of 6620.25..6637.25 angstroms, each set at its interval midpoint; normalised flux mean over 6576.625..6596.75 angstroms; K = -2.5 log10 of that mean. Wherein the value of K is 0.01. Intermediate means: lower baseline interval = 7.85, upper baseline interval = 7.78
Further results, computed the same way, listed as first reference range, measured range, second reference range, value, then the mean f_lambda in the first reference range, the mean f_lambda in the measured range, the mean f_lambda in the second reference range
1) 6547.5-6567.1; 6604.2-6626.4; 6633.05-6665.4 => 0.01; 7.68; 7.68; 7.78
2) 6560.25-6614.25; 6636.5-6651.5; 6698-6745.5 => -0.01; 7.68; 7.77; 7.67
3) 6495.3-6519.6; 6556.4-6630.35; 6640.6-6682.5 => -0.01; 7.51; 7.68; 7.76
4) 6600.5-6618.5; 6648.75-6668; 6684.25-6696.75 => -0.01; 7.74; 7.81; 7.68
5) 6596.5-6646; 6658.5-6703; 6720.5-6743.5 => 0.00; 7.74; 7.76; 7.71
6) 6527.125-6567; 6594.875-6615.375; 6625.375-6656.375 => 0.00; 7.75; 7.78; 7.75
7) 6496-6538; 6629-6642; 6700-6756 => -0.02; 7.64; 7.84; 7.68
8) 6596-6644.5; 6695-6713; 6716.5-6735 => 0.02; 7.75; 7.65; 7.76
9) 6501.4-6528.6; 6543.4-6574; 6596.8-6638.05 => 0.01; 7.66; 7.66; 7.75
